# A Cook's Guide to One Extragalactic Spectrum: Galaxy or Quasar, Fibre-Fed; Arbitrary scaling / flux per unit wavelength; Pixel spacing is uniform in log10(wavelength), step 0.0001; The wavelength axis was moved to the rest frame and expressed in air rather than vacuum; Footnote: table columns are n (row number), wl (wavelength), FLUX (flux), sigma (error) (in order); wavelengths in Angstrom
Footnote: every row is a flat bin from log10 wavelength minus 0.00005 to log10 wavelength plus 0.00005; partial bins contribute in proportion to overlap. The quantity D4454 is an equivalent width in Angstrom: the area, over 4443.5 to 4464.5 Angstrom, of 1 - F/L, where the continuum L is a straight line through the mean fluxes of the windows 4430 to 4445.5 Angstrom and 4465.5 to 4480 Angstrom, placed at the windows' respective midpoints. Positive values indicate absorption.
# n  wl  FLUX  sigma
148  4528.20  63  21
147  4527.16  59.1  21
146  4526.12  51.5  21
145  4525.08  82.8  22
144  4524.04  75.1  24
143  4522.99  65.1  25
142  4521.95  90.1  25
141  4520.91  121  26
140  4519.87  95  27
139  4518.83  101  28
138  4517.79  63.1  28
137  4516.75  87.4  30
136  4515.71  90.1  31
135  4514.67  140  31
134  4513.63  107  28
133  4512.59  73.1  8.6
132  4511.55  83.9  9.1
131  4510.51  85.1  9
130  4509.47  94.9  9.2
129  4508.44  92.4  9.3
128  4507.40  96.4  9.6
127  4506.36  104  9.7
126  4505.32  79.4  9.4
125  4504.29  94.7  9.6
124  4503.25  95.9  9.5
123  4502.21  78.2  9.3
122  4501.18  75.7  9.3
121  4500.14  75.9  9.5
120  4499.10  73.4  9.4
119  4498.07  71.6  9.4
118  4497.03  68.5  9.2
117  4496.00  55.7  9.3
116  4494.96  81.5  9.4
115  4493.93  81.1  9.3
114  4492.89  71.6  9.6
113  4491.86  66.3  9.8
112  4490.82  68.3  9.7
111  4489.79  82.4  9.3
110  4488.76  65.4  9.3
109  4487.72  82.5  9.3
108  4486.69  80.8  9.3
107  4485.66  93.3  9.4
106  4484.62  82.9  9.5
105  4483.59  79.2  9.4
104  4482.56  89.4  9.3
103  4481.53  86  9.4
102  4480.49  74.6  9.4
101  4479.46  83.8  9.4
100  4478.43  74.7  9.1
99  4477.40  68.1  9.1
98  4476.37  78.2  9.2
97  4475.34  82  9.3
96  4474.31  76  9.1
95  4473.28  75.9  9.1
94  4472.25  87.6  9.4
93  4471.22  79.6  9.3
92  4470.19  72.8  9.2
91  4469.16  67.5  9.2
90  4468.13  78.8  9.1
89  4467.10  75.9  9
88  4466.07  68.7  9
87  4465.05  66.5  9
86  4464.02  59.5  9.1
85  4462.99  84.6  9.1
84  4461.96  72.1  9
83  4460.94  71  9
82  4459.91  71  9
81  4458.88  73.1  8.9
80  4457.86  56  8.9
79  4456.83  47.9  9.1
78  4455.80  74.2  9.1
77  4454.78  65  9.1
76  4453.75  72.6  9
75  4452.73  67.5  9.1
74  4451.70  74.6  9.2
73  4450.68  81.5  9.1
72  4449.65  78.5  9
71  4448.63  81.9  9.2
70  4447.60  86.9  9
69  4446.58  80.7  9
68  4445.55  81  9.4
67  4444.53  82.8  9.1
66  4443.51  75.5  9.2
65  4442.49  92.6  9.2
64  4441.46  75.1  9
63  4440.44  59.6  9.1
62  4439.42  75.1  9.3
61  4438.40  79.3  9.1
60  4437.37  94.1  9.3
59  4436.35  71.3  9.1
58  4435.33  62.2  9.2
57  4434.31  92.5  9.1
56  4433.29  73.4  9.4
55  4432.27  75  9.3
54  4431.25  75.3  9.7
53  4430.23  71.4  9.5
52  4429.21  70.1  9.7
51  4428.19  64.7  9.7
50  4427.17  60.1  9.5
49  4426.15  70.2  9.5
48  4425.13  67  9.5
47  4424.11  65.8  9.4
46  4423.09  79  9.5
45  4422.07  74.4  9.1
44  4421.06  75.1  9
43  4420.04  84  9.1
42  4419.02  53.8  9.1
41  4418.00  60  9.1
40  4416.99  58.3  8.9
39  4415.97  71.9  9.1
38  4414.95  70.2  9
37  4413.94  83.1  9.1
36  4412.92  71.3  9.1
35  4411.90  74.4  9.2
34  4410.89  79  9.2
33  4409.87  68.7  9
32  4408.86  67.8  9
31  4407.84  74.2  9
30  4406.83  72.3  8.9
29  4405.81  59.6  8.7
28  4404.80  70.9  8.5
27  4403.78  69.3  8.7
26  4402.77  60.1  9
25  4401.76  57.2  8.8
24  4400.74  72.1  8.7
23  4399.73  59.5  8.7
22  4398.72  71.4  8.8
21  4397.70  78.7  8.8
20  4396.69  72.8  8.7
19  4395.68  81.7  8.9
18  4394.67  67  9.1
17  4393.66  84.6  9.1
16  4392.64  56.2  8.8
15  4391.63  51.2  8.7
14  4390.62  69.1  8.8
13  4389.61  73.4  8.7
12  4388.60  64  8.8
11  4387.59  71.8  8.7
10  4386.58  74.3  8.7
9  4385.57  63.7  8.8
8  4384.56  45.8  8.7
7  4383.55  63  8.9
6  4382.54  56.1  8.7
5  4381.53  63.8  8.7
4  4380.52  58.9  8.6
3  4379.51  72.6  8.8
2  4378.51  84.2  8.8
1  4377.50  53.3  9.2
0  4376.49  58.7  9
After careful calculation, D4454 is 1.0 Angstrom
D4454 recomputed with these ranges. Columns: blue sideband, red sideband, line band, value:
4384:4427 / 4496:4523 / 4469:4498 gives 2.2 Angstrom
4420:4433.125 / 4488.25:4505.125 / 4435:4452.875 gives -1.4 Angstrom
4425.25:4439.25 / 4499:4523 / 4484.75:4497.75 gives 1.7 Angstrom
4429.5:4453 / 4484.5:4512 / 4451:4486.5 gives 2.1 Angstrom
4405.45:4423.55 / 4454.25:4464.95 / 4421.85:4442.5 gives -1.1 Angstrom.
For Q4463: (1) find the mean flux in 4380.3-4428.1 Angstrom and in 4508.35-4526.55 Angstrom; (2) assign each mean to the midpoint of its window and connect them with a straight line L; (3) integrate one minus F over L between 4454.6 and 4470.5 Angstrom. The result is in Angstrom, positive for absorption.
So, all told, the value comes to 2.0 Angstrom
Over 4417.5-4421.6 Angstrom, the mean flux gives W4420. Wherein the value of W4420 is 68.3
